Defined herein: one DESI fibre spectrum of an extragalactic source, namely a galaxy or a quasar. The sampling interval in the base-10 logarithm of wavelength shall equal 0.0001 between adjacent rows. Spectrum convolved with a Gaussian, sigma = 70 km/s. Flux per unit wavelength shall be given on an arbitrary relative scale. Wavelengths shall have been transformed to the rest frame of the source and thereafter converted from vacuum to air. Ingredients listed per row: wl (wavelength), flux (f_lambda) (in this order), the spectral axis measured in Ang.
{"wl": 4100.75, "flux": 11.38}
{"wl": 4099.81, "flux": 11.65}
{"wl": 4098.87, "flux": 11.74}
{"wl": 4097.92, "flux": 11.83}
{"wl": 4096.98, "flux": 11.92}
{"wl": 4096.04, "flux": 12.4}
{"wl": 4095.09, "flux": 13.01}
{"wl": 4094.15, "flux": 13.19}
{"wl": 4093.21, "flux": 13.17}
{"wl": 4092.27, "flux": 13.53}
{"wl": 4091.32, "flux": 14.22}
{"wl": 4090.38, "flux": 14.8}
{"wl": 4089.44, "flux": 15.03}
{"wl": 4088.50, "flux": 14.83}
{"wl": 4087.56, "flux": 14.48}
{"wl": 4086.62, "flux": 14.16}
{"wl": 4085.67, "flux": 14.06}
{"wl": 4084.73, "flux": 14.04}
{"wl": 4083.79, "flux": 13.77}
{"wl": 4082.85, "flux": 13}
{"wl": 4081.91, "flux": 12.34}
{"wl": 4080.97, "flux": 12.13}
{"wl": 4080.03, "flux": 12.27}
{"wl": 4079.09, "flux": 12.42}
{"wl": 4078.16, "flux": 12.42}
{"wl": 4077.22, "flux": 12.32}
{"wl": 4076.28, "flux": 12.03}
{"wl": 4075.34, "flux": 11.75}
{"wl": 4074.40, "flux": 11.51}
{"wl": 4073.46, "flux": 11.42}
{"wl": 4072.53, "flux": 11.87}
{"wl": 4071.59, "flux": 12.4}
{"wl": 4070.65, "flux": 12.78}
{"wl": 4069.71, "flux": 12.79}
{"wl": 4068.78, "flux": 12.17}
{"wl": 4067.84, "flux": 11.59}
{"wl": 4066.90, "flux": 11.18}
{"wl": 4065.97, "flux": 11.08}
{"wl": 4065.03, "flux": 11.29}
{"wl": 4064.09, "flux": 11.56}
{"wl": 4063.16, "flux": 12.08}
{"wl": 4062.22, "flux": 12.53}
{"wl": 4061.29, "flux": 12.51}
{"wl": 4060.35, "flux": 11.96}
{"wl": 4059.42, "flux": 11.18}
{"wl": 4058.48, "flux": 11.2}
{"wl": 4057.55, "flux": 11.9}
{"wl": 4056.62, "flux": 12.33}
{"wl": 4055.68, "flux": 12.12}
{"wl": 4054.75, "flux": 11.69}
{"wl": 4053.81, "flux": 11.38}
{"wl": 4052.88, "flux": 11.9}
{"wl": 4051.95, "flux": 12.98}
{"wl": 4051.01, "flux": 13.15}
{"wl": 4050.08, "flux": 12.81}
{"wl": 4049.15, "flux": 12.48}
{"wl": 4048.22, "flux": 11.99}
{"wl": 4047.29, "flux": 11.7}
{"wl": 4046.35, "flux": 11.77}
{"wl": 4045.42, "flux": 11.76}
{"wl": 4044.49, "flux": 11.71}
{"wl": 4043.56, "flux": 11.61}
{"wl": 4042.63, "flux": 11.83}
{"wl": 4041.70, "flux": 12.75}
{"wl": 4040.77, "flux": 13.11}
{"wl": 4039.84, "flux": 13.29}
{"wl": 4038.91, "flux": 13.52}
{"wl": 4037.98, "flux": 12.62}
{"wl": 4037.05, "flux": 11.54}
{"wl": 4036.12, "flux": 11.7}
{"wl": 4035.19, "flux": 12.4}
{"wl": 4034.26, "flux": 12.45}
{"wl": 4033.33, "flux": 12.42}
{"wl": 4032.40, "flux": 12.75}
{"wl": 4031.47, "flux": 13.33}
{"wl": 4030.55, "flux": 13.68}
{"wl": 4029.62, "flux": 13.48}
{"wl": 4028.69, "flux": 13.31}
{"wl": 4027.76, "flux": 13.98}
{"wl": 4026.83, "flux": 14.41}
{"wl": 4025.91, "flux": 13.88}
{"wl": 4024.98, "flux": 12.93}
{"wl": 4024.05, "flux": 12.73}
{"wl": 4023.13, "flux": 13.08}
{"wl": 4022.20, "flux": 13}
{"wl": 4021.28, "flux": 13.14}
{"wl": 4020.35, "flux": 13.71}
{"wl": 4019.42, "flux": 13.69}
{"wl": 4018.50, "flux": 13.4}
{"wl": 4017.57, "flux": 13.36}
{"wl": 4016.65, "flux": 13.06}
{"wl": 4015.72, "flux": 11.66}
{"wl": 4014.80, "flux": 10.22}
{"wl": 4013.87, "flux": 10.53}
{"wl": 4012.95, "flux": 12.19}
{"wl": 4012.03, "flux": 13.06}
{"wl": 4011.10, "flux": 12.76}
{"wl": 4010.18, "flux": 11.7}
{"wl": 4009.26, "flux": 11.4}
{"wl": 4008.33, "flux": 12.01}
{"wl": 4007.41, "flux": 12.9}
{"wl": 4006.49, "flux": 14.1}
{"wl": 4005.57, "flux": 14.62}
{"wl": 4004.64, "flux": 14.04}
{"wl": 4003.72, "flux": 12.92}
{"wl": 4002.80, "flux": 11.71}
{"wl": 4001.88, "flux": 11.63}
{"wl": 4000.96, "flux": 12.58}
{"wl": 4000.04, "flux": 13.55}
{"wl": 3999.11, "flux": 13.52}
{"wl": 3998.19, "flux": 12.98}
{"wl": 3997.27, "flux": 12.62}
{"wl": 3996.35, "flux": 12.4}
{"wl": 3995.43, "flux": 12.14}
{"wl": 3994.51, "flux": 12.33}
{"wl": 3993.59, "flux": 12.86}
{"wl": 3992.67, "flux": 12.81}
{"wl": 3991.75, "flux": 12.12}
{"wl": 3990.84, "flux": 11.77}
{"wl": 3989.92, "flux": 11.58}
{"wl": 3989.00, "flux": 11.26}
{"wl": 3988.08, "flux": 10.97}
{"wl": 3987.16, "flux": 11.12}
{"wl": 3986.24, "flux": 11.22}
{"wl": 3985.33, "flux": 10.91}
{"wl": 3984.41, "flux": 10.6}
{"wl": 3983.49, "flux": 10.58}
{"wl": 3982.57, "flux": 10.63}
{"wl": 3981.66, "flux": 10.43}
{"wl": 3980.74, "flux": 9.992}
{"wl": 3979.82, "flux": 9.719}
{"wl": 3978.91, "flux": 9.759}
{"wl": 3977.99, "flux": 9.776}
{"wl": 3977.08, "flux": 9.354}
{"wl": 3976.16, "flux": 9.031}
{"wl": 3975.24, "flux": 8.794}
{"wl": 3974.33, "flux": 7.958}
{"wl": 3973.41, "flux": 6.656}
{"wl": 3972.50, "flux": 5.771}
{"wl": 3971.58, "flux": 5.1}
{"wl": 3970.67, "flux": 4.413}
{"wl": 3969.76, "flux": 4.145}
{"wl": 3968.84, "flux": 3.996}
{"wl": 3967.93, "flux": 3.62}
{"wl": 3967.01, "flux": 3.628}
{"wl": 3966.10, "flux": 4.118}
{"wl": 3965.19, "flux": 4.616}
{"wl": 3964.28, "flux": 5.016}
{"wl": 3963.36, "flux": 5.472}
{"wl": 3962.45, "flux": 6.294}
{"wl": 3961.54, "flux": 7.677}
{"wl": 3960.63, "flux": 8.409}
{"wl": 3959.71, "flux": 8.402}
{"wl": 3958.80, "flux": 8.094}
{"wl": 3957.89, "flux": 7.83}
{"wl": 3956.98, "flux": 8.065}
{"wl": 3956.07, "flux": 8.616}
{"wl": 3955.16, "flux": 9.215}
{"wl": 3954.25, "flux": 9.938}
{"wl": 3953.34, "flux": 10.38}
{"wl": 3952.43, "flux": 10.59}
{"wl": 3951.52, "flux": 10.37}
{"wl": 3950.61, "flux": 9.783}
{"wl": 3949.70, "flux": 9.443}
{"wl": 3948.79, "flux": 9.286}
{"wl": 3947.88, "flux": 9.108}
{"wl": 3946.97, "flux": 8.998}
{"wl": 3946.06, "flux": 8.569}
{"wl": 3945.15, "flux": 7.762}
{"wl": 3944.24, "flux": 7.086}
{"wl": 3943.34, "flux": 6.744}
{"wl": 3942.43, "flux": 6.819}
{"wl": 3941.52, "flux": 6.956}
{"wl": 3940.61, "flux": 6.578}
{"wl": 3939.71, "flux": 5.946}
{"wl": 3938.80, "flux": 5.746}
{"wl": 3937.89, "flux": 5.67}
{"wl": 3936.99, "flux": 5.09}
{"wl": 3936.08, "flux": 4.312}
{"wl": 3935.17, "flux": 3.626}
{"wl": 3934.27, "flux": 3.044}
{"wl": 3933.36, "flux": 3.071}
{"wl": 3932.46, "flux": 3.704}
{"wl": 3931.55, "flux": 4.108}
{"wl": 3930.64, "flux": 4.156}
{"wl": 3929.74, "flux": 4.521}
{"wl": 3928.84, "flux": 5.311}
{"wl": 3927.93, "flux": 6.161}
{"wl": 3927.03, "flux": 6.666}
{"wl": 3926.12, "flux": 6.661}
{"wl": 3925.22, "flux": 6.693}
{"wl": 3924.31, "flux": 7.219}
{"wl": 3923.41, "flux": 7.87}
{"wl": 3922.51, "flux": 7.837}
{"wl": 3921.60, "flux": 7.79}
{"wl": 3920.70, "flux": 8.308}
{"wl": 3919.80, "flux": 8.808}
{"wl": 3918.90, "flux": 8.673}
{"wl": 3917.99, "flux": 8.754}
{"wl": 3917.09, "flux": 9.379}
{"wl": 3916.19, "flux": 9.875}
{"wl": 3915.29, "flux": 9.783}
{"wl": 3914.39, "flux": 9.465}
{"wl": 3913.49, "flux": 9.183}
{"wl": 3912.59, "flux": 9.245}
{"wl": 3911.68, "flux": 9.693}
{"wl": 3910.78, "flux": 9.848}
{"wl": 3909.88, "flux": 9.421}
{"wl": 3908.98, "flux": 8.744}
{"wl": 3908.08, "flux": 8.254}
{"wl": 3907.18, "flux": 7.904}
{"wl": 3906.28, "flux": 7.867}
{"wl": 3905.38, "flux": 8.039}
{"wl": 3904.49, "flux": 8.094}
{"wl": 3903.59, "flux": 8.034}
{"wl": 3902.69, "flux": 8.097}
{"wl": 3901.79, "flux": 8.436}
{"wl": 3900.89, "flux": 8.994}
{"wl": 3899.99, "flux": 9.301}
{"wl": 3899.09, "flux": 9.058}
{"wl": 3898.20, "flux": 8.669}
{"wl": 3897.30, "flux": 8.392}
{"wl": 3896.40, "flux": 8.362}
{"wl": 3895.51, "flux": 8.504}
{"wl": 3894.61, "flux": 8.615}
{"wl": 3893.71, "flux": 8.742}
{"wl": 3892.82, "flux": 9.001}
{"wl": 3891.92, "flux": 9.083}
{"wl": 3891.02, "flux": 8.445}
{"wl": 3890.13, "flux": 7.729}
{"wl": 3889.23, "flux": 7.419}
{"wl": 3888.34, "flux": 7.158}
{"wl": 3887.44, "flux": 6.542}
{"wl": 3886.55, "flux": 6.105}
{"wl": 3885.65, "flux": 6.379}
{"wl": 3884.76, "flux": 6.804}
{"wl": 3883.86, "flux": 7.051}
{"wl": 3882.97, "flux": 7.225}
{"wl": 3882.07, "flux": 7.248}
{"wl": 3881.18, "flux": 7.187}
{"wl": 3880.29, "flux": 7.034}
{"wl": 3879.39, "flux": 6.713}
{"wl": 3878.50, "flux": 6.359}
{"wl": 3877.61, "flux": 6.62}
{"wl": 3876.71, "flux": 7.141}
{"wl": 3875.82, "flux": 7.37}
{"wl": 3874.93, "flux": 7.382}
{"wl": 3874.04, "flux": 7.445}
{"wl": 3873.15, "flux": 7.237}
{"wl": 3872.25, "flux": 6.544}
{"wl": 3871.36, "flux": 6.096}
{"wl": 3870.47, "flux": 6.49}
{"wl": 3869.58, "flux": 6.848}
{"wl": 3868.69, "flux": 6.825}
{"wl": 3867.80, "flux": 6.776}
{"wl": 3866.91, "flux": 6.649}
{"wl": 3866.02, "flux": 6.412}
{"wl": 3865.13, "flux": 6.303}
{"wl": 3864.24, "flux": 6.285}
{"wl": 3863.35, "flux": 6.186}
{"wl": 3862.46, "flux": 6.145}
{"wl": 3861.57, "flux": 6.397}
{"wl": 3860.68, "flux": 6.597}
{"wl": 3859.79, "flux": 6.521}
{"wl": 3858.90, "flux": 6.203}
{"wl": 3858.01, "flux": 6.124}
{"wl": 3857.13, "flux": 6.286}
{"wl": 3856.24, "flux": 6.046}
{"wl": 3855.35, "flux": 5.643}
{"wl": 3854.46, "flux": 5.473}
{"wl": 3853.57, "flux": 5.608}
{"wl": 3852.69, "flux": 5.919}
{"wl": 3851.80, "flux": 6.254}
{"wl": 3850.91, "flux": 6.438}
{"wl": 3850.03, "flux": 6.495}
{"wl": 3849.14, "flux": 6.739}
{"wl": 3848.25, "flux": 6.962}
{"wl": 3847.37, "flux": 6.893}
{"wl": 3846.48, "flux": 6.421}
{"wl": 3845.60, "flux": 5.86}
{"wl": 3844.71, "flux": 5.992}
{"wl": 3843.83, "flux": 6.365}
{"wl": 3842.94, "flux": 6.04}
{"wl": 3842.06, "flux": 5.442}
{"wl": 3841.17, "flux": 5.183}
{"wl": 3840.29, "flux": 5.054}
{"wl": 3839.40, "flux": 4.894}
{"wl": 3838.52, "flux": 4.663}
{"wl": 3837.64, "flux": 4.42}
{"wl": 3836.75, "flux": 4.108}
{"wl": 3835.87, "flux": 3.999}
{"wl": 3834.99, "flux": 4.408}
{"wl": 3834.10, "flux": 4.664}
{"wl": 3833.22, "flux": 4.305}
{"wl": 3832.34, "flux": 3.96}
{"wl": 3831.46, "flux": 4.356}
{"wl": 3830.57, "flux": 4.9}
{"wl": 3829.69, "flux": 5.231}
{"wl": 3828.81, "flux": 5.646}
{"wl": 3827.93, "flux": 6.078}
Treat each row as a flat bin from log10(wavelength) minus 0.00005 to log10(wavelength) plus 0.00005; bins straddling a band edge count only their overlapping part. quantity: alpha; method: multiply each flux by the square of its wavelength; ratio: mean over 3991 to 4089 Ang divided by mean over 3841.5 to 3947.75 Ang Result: 1.91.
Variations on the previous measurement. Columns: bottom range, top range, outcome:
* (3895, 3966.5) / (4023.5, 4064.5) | 1.74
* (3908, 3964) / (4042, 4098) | 1.77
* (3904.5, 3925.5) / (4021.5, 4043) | 1.59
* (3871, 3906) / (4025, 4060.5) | 1.76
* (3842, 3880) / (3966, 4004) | 1.64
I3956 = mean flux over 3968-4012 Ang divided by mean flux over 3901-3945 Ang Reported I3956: 1.50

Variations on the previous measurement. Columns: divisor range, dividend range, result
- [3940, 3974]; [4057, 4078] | 1.64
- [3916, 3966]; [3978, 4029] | 1.72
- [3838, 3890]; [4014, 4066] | 1.94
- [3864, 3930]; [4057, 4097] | 1.63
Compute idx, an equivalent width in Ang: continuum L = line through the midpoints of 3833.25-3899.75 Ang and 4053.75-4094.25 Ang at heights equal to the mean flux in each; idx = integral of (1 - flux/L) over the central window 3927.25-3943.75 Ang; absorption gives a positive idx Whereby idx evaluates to 6.7 Ang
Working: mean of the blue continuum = 6.6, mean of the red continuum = 12.6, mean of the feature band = 5.11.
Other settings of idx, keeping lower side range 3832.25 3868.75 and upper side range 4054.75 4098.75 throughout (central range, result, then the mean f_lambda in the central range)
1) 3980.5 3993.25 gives -1.7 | 11.2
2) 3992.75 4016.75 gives -4.9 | 12.5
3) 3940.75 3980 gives 6.6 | 7.54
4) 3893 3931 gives -2.9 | 8.19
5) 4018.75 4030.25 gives -2.6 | 13.4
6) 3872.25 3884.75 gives -0.7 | 7.05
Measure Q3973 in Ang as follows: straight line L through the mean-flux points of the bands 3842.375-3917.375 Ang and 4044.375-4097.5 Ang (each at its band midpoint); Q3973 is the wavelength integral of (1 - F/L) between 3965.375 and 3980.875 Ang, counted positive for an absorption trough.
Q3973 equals 5.0 Ang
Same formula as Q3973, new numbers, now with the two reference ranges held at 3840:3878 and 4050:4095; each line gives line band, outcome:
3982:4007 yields -4.6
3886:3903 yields -1.9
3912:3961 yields 6.4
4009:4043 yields -4.7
